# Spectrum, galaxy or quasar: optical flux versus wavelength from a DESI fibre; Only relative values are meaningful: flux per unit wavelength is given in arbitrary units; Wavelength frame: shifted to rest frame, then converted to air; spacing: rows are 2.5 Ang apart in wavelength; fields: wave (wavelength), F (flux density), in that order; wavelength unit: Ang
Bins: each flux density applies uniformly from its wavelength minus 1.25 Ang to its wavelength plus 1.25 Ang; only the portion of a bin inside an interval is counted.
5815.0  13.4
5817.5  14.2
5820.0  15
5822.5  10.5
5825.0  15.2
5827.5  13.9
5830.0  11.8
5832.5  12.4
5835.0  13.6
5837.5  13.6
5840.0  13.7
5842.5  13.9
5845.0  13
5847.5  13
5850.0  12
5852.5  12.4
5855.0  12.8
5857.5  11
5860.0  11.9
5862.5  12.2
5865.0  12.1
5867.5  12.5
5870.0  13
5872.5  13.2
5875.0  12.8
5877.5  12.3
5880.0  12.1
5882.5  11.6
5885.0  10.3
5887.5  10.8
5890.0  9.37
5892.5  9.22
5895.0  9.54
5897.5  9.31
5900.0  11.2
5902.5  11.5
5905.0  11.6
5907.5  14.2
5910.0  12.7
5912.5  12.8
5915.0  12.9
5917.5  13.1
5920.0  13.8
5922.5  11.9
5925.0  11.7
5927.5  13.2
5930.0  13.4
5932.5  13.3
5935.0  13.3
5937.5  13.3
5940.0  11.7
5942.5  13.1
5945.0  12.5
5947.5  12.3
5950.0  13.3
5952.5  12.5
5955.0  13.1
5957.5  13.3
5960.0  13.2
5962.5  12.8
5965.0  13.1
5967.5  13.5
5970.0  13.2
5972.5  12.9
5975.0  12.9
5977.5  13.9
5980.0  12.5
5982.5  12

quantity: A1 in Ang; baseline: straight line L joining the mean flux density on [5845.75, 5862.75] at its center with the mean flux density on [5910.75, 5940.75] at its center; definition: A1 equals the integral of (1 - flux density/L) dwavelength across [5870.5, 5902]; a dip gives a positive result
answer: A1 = 3.7 Ang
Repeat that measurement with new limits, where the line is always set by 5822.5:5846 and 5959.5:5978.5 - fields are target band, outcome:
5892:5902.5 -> 2.52 Ang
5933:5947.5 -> 0.48 Ang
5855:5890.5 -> 3.70 Ang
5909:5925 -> 0.54 Ang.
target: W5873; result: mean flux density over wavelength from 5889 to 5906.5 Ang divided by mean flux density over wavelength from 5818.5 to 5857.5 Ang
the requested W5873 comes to 0.8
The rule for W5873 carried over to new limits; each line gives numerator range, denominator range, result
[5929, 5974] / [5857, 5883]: 1.06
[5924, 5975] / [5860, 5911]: 1.12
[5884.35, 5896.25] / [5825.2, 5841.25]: 0.74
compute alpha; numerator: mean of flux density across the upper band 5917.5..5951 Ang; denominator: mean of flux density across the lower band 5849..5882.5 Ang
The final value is 1.04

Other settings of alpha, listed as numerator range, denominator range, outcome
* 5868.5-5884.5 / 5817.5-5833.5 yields 0.94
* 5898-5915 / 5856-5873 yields 1.00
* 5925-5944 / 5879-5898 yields 1.26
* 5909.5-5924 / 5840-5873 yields 1.02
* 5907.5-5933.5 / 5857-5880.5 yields 1.05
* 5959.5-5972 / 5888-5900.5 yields 1.35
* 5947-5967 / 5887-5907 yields 1.24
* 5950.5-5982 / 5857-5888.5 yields 1.09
